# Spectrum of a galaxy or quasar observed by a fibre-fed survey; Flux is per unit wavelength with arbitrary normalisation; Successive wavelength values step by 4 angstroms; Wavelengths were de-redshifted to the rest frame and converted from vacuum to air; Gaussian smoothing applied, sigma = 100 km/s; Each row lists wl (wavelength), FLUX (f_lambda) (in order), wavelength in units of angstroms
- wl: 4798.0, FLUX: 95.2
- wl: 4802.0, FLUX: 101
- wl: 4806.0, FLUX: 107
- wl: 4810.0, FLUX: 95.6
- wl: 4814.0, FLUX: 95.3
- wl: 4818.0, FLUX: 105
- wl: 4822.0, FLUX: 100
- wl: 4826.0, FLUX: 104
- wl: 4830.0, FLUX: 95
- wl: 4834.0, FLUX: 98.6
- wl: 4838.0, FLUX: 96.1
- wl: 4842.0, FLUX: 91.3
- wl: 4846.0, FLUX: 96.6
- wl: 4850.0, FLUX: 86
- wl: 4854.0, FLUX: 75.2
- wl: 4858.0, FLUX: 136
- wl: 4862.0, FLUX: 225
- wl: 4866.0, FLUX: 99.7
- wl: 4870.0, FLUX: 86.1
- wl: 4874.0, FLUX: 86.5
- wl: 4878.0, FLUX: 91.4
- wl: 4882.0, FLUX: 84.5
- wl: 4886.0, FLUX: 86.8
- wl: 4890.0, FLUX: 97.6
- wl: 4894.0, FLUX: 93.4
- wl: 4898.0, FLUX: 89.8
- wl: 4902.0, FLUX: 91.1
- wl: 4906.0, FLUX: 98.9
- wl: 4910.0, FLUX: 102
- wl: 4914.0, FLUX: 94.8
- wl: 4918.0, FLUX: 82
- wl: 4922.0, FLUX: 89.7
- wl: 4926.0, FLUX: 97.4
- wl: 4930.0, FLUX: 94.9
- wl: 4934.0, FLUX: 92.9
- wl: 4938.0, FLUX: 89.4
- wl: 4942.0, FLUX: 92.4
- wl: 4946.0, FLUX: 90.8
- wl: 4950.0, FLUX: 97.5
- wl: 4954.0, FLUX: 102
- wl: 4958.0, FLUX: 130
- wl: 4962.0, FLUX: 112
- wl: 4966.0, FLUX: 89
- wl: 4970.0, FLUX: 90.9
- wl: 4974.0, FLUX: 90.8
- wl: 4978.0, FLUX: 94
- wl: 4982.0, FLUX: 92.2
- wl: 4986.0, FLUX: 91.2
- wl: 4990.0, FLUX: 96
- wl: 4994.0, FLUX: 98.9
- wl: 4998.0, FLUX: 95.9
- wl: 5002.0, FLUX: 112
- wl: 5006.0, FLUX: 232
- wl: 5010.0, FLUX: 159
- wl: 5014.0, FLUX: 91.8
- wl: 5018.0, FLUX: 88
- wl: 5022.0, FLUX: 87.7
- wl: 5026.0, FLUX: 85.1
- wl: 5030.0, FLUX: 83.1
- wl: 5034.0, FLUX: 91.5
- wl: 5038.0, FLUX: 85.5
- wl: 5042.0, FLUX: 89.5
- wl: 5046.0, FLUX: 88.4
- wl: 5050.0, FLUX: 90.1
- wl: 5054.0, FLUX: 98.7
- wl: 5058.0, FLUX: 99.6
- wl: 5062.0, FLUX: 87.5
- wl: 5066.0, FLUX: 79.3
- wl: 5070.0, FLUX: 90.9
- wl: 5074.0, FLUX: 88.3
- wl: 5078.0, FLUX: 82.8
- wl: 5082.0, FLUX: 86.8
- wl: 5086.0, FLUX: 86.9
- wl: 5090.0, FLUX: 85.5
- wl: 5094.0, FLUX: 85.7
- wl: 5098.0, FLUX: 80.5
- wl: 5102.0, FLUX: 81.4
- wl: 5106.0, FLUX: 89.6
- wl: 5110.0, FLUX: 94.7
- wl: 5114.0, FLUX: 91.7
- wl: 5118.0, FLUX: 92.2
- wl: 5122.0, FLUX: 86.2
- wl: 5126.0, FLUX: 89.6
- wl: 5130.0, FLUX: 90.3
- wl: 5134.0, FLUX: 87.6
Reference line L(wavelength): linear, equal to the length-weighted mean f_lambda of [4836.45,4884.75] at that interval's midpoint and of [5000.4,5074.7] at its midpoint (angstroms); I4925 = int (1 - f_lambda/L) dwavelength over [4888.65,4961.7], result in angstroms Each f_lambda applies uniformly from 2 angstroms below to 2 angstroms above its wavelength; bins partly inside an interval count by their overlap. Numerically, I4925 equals 5.0 angstroms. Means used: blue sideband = 104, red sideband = 102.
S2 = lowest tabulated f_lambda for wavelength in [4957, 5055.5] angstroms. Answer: 83.1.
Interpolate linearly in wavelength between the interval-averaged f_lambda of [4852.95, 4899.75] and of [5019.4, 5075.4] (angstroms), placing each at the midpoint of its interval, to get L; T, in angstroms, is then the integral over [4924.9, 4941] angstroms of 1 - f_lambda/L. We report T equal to 1.0 angstroms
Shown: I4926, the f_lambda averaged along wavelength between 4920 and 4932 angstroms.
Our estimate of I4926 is 94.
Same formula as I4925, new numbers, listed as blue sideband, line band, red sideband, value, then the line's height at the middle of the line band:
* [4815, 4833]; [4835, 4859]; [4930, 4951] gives 0.9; 99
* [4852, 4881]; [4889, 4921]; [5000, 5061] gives 5.1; 111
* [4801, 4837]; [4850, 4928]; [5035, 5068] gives -2.4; 97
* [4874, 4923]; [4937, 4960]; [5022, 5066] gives -2.5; 90.9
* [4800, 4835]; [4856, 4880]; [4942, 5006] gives -4.7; 101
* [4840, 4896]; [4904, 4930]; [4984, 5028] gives 2.9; 106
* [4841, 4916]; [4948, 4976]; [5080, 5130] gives -1.7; 96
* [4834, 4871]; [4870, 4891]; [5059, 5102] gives 3.6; 107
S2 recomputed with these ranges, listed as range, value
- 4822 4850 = 86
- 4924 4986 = 89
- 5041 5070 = 79.3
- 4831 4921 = 75.2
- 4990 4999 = 95.9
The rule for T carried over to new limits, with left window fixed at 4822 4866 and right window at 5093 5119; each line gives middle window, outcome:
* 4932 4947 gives 1.5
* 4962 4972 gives 0.5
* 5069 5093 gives 0.9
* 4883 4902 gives 2.5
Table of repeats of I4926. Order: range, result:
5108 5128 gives 90.9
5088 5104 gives 83.3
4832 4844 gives 95.3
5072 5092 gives 86.1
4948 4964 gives 110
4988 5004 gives 101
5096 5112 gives 86.5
